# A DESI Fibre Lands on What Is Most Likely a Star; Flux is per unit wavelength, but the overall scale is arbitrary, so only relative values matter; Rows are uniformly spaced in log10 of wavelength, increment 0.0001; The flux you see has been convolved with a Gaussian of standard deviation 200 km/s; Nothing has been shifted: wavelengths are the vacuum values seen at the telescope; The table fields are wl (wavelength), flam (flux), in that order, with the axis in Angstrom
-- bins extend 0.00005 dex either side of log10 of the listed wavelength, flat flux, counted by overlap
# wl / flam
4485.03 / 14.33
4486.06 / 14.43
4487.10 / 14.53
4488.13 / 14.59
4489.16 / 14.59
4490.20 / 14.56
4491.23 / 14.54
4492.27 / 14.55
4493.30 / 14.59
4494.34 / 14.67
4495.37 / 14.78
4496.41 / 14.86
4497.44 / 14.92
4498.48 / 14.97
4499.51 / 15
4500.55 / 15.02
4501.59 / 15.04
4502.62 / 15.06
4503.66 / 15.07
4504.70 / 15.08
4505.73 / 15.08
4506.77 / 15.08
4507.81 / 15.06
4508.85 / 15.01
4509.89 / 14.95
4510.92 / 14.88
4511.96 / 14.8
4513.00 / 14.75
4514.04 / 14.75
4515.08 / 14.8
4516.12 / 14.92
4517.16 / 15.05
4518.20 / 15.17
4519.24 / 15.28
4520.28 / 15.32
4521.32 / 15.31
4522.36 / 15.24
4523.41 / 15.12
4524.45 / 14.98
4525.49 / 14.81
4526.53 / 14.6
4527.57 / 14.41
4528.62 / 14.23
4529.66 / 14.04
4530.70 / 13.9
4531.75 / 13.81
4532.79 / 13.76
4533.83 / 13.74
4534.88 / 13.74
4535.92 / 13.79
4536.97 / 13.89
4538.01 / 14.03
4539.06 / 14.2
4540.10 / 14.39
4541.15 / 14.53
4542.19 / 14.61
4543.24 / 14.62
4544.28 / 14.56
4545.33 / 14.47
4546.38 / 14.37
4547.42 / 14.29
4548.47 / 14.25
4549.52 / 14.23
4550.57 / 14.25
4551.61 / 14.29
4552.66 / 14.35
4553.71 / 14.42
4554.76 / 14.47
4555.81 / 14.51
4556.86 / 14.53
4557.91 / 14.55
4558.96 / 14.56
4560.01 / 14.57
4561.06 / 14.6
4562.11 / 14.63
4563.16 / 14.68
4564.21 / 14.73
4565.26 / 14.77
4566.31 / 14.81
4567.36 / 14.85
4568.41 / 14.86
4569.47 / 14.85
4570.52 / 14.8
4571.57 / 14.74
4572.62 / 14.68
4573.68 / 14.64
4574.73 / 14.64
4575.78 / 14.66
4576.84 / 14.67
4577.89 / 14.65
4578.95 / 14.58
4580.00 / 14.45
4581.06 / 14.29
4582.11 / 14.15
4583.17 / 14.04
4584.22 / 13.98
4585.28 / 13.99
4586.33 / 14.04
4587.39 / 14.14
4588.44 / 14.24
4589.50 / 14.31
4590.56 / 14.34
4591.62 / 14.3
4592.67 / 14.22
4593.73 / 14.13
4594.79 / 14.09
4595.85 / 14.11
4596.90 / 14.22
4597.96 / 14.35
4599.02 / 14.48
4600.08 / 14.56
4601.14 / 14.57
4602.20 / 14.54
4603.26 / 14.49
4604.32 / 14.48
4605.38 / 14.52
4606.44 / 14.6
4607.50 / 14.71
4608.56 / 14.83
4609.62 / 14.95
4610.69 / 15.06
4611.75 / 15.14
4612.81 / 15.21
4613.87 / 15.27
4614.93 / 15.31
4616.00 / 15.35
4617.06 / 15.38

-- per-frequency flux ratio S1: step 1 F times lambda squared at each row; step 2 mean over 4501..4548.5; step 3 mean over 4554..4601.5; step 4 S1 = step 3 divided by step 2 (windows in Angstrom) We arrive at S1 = 1.0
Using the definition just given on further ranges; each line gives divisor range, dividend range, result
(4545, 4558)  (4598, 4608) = 1.03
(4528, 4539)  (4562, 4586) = 1.07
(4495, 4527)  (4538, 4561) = 0.98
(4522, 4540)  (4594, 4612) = 1.05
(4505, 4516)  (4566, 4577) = 1.01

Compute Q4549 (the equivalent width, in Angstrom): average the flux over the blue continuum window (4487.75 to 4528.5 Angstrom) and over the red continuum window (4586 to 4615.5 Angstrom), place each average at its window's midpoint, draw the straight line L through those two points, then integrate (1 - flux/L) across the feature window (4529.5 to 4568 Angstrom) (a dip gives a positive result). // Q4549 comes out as 1.02 Angstrom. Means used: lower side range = 14.9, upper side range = 14.5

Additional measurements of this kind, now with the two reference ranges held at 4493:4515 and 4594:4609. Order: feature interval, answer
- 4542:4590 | 0.5 Angstrom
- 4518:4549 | 0.7 Angstrom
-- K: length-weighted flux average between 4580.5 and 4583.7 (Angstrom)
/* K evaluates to 14.2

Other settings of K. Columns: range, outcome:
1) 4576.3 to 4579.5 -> 14.6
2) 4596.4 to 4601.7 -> 14.4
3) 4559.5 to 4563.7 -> 14.6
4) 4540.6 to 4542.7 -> 14.6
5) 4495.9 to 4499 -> 15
